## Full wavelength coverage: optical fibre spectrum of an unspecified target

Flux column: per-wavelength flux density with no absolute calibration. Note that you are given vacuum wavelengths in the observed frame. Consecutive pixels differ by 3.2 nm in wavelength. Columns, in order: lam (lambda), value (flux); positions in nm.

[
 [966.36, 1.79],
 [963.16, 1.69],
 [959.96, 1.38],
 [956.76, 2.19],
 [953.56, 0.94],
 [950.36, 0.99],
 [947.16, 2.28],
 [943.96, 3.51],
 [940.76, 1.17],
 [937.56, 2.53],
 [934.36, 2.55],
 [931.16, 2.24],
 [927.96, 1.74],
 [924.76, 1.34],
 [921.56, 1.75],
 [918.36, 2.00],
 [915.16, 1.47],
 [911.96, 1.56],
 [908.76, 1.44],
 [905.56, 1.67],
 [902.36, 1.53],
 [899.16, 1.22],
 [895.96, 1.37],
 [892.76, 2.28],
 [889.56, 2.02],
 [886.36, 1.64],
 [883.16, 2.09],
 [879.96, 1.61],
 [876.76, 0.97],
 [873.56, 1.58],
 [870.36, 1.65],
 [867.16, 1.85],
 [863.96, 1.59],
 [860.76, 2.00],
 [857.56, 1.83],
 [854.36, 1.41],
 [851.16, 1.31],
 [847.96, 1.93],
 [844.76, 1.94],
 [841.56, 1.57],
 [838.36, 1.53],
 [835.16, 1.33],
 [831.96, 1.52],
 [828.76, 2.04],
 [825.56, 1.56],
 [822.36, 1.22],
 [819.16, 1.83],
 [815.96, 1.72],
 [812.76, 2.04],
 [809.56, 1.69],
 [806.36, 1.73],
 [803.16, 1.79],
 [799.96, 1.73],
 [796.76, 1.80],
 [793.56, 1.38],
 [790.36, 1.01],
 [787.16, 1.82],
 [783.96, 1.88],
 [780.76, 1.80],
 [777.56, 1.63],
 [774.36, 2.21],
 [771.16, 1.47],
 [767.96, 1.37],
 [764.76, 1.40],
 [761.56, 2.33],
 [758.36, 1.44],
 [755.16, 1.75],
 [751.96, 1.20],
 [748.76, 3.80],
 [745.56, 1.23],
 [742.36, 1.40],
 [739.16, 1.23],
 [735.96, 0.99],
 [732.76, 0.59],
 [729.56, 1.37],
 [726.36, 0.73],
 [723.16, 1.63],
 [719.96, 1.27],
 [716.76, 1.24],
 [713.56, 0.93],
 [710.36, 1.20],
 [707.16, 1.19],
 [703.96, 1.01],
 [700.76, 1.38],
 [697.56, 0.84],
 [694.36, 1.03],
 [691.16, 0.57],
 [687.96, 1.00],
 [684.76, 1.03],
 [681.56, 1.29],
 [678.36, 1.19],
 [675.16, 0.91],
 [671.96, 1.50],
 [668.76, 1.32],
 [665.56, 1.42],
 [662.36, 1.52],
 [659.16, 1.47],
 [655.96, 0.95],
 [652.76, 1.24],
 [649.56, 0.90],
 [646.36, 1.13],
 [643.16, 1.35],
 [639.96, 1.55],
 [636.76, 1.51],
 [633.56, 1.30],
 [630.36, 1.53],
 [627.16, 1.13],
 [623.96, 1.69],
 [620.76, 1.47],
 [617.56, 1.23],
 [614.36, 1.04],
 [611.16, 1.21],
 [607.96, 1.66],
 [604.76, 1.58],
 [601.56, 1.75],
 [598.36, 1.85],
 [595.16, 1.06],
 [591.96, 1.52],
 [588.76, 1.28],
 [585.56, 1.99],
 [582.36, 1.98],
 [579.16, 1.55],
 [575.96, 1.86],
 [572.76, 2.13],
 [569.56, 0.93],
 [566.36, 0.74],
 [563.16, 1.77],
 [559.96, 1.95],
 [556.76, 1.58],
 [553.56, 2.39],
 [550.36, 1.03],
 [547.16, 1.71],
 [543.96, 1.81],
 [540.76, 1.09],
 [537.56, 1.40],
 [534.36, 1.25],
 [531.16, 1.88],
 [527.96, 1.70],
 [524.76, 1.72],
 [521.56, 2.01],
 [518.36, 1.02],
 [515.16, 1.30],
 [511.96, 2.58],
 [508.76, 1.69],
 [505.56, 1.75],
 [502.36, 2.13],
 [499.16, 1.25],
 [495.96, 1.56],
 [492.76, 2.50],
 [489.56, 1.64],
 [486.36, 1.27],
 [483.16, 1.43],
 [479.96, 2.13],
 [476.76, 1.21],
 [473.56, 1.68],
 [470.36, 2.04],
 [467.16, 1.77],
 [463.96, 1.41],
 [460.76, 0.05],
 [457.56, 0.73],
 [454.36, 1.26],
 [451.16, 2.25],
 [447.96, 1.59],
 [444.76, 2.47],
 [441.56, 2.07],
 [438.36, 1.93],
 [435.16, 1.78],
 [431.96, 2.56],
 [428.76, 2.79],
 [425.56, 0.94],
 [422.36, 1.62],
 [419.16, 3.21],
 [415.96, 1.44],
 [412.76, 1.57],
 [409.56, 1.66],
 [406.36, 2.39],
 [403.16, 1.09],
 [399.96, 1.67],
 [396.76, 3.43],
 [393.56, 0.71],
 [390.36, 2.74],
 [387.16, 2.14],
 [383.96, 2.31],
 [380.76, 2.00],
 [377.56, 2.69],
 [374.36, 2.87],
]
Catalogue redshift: 1.005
